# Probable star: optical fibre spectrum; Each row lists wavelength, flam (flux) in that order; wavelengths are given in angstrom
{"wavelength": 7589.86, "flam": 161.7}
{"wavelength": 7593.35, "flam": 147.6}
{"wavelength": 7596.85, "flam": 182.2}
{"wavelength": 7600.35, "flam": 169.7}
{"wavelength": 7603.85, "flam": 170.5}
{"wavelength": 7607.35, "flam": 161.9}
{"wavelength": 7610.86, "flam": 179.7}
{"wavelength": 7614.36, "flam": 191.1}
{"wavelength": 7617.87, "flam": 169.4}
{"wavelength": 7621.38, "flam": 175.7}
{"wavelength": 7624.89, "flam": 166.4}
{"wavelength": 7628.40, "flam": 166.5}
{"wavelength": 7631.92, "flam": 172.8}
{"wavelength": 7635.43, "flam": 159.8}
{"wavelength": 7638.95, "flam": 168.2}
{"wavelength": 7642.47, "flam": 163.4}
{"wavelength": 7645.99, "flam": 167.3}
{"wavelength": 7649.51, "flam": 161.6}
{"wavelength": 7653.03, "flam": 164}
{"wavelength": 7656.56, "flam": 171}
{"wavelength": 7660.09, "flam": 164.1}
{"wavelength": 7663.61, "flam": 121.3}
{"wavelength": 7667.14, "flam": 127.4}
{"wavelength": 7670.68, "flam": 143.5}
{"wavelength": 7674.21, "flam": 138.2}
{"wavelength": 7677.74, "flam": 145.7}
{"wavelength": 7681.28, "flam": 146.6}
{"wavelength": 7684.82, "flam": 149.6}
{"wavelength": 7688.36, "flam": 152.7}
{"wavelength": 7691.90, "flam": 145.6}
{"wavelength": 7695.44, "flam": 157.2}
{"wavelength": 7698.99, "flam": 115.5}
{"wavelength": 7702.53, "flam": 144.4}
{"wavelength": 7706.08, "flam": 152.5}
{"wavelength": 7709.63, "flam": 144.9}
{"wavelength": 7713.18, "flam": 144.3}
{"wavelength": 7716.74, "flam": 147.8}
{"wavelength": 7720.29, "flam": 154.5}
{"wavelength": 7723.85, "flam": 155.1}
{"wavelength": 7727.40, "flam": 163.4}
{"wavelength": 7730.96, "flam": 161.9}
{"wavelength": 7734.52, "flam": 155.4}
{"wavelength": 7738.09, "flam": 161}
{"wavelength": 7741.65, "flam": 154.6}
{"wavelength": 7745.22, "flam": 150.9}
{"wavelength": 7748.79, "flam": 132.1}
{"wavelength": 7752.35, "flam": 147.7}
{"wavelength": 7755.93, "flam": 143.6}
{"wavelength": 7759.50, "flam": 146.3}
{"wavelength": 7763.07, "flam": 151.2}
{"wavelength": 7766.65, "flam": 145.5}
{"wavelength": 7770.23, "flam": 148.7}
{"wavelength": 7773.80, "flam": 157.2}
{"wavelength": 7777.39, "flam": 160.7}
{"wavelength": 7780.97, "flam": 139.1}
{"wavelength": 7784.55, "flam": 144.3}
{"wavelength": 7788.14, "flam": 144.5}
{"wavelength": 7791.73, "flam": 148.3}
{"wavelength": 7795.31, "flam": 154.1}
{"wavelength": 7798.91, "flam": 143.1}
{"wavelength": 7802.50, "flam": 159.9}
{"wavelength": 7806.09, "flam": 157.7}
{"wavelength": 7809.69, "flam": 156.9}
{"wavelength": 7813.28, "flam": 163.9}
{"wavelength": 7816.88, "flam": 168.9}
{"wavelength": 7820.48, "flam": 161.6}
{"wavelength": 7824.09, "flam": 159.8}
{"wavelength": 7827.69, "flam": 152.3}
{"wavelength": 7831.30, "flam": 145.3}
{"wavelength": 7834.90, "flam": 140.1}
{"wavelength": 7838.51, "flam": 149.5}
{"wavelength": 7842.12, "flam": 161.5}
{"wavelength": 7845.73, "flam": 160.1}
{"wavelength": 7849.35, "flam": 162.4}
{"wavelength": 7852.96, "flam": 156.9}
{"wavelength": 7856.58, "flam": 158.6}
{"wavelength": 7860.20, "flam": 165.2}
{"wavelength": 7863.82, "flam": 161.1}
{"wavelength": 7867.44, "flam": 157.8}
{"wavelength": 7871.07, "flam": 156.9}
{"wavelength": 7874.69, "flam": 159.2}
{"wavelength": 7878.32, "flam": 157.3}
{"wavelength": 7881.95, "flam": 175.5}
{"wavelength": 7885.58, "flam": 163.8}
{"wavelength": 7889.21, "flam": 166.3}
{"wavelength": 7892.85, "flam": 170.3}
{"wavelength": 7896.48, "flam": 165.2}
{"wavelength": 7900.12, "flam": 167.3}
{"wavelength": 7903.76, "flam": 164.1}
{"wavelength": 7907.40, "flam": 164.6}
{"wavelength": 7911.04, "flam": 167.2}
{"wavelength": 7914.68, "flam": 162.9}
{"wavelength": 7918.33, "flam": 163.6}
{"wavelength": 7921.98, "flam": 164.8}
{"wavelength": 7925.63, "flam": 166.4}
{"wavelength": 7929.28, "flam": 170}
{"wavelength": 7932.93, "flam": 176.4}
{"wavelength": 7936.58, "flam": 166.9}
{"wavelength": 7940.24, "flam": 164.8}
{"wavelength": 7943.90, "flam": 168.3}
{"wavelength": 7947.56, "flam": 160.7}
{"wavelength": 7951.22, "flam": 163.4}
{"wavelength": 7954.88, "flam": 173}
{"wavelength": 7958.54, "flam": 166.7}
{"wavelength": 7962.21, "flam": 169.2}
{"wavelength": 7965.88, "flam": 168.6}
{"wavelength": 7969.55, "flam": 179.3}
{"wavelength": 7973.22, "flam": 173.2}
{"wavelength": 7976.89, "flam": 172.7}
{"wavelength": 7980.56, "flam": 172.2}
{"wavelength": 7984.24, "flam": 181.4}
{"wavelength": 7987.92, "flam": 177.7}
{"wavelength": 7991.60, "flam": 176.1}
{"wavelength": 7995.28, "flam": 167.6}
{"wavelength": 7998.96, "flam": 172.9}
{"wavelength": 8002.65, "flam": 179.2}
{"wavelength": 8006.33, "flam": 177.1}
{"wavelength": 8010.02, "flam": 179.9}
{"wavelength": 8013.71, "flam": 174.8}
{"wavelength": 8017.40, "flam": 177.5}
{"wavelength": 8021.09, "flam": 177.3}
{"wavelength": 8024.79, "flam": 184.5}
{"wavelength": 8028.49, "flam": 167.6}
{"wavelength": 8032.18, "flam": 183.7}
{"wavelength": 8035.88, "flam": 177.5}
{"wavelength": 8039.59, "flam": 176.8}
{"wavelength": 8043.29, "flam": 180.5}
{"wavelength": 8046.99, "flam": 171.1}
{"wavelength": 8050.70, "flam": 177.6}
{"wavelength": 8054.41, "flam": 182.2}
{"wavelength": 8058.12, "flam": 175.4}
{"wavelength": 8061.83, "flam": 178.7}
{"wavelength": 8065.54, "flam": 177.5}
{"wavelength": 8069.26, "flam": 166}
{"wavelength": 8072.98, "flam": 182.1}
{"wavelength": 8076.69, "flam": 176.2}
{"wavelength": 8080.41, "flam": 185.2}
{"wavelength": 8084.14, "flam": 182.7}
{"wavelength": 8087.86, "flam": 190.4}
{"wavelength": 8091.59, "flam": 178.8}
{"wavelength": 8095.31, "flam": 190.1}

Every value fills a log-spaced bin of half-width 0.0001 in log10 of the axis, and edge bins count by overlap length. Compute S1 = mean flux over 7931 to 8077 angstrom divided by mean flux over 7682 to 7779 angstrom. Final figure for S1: 1.16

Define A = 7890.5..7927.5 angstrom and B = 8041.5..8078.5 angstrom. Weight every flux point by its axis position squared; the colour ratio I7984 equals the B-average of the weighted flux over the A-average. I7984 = 1.11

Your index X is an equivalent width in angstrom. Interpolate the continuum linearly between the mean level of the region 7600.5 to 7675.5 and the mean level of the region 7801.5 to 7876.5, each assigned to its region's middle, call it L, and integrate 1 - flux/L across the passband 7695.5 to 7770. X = 5.3 angstrom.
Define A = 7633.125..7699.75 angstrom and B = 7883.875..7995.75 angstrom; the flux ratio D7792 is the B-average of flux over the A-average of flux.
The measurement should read 1.1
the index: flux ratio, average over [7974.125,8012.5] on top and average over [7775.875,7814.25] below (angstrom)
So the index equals 1.16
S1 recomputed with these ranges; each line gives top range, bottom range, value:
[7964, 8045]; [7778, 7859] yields 1.14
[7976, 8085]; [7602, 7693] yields 1.11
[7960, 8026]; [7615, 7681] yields 1.11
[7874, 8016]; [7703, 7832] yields 1.11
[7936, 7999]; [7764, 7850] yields 1.11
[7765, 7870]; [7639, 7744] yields 1.02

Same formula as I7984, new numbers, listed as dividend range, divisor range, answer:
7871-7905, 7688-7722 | 1.19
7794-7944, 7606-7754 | 1.09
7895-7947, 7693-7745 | 1.16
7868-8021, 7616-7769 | 1.18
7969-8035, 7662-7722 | 1.33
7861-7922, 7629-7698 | 1.13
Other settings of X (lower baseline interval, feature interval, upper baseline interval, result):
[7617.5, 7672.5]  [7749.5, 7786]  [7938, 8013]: 3.7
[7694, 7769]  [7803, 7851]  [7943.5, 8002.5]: 0.3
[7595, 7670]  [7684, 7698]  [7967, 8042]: 1.5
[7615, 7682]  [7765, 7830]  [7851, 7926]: 3.2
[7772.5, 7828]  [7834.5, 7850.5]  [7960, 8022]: 0.3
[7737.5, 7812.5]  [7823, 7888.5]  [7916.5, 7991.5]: 0.4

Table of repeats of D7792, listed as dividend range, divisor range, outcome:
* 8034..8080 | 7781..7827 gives 1.15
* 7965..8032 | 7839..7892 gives 1.09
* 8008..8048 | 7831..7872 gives 1.13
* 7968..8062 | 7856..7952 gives 1.07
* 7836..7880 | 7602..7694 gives 1.00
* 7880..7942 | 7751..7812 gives 1.11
